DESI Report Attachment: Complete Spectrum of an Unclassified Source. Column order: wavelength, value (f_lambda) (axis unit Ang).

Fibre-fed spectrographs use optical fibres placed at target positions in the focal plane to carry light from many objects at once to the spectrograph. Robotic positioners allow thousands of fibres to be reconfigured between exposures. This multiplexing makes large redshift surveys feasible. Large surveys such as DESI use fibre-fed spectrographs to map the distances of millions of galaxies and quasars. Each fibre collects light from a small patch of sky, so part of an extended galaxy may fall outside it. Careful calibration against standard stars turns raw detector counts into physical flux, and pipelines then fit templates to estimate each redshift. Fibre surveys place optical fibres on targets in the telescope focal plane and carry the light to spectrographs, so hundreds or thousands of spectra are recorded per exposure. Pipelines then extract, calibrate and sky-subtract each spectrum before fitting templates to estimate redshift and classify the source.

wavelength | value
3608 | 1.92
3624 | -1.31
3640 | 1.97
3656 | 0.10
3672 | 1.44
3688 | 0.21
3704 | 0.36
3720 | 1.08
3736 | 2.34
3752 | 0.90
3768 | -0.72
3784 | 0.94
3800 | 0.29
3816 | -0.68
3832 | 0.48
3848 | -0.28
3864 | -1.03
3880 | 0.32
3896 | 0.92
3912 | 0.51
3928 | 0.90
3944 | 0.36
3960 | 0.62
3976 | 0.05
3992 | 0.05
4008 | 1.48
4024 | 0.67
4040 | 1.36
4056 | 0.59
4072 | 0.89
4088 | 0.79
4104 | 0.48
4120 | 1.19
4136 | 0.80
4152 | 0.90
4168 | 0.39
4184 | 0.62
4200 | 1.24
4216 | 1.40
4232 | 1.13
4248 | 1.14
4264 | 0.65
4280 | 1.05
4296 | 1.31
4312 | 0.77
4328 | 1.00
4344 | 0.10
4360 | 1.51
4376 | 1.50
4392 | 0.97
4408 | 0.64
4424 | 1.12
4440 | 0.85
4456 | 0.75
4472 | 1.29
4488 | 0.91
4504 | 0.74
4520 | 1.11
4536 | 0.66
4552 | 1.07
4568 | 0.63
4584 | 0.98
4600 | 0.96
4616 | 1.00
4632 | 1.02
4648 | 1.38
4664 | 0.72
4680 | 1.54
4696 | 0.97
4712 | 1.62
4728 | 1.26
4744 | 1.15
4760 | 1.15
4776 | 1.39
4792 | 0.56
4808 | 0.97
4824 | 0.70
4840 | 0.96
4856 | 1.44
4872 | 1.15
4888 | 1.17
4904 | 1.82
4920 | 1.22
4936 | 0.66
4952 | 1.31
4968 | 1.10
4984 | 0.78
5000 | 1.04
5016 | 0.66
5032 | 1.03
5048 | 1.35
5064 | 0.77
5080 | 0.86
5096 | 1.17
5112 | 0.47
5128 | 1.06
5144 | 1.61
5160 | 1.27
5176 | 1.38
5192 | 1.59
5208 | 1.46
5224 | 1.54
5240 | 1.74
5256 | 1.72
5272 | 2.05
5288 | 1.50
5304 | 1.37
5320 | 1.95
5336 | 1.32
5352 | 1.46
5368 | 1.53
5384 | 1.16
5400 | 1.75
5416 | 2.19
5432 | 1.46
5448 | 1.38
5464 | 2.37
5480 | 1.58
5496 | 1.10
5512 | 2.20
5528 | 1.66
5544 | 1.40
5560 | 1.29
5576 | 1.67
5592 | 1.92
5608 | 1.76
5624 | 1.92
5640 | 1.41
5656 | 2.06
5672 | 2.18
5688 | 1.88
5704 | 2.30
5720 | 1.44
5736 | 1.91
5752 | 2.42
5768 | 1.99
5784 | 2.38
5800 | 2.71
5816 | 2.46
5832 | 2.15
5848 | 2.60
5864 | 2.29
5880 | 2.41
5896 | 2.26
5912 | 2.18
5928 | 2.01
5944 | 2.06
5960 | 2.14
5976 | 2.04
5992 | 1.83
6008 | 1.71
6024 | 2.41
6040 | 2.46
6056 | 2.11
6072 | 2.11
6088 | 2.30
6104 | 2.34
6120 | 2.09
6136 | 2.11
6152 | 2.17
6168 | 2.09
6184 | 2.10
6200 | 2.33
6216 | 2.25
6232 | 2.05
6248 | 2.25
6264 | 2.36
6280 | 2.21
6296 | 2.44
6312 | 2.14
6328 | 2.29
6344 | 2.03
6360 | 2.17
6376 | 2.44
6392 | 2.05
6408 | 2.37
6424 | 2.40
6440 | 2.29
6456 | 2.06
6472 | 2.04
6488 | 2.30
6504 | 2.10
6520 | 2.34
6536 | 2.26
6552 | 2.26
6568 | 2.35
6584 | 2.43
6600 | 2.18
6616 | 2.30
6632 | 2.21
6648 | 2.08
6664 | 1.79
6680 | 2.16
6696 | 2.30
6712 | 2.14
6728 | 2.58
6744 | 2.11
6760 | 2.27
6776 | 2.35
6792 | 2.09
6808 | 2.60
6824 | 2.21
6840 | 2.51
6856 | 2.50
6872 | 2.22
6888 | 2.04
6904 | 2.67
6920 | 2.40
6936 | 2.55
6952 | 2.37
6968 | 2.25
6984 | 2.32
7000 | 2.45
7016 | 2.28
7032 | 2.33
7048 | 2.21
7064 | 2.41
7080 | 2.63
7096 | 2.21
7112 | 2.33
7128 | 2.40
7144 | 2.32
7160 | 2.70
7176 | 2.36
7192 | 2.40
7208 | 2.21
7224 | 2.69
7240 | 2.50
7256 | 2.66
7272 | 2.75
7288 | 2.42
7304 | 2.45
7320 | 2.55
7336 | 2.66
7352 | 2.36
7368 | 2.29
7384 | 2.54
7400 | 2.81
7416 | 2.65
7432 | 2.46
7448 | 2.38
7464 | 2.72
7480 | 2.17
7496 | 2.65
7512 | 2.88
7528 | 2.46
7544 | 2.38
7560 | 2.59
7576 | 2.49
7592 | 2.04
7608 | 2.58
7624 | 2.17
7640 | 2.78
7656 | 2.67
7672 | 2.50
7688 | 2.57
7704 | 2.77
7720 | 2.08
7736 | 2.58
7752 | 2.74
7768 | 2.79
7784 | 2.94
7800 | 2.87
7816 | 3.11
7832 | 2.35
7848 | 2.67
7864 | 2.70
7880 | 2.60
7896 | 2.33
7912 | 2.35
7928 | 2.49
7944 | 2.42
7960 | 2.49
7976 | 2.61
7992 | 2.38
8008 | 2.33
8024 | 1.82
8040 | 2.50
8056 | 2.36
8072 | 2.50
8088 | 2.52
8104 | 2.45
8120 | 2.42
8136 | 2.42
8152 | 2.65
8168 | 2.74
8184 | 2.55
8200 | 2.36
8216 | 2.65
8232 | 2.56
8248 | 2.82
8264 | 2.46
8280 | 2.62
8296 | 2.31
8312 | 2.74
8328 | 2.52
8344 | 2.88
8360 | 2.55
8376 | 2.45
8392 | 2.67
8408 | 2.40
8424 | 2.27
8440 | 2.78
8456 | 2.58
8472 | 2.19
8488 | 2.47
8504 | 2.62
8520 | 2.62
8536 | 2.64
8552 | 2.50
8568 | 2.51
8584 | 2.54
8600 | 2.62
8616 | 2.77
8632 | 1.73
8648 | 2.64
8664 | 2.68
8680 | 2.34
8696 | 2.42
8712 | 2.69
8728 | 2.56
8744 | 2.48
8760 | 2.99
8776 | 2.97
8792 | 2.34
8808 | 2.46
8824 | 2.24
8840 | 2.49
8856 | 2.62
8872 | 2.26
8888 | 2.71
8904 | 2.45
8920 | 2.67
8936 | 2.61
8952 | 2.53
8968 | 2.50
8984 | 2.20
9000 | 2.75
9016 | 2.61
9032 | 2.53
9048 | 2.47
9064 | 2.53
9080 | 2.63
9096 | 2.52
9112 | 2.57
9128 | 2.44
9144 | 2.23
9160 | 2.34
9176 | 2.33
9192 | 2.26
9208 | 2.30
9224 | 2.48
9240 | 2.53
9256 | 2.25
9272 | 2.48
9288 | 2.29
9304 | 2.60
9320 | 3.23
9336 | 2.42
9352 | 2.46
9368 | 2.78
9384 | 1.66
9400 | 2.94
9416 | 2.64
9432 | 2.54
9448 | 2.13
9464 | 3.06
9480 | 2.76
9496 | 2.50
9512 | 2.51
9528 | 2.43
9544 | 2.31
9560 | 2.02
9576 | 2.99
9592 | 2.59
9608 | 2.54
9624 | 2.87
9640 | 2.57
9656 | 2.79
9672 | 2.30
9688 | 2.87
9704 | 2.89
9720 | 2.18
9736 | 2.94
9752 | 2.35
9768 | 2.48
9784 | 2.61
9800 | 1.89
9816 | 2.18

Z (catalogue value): 0.288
